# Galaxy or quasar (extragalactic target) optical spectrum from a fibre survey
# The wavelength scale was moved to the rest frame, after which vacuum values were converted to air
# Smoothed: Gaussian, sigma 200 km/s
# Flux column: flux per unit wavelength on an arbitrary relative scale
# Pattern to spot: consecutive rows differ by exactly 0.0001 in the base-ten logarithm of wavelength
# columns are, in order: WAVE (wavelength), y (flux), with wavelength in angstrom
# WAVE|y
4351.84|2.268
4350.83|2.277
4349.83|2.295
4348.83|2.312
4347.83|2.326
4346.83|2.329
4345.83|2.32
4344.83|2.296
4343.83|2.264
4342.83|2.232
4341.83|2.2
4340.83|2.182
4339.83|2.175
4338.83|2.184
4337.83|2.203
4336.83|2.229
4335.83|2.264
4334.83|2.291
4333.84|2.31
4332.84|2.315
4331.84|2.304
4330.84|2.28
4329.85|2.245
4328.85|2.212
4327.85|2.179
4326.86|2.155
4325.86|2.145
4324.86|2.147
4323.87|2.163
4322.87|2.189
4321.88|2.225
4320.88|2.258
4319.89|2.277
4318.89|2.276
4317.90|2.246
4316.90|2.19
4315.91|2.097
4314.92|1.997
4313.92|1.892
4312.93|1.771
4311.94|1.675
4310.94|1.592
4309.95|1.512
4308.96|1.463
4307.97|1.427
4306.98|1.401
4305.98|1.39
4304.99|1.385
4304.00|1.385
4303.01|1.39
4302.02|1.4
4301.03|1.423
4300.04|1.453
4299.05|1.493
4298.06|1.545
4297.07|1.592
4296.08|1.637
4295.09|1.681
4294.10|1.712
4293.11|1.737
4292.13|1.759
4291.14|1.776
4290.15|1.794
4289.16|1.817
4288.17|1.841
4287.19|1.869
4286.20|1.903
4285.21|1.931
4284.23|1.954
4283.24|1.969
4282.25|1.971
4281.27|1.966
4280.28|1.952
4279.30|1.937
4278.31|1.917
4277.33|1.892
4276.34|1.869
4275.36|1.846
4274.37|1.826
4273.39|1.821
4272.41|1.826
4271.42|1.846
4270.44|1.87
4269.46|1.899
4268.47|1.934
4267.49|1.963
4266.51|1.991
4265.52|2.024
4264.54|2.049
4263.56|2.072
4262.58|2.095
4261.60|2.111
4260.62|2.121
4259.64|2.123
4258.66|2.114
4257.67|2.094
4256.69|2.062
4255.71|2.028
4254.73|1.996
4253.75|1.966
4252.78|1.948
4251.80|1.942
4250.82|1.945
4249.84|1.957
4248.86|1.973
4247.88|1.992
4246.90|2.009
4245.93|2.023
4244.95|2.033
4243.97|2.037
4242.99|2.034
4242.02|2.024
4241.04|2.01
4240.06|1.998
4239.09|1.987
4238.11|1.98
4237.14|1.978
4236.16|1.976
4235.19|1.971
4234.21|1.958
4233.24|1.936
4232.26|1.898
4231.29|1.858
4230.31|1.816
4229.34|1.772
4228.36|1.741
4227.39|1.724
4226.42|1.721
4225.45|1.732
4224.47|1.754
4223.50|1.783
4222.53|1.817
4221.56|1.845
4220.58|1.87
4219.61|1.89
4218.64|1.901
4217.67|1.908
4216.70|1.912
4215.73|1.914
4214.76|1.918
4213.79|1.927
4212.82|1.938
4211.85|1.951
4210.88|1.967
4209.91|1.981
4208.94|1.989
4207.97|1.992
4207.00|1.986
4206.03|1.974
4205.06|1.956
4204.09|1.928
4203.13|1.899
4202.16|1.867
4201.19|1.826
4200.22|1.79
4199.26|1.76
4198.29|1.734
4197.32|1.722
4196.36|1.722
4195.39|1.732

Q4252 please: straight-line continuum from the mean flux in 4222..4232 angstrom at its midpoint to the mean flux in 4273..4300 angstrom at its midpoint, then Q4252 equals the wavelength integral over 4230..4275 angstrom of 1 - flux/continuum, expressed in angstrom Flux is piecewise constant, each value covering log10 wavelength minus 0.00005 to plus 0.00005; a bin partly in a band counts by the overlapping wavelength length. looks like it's -4.8 angstrom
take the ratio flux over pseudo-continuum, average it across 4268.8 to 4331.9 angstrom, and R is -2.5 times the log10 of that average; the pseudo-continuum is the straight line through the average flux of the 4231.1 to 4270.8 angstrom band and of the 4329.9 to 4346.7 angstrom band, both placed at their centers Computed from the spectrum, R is 0.16 mag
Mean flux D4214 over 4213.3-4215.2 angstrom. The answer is 1.92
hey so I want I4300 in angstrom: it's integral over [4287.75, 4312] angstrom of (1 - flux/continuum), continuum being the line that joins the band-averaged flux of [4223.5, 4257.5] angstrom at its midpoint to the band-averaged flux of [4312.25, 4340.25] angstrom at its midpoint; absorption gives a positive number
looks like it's 6.2 angstrom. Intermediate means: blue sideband 1.93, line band 1.57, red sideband 2.18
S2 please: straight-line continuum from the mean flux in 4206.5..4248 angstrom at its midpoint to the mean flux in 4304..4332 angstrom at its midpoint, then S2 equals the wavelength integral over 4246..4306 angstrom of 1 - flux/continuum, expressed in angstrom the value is 2.6 angstrom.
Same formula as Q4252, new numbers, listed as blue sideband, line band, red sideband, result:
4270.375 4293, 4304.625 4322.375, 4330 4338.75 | 2.3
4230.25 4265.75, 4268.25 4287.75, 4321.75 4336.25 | 1.8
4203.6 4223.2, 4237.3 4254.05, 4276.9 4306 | -1.4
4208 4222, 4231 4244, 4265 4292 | -0.4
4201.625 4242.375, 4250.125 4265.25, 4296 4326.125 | -1.6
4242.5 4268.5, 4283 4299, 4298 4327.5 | 1.0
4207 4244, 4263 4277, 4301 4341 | 0.2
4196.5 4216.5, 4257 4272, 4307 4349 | -0.1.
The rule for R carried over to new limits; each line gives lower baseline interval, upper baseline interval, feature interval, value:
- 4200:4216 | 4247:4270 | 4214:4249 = 0.035 mag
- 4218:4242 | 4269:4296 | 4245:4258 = -0.073 mag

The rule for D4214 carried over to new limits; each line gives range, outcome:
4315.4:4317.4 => 2.15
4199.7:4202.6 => 1.83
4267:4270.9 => 1.92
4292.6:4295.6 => 1.71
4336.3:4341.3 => 2.19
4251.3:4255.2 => 1.97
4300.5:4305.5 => 1.4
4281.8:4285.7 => 1.96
